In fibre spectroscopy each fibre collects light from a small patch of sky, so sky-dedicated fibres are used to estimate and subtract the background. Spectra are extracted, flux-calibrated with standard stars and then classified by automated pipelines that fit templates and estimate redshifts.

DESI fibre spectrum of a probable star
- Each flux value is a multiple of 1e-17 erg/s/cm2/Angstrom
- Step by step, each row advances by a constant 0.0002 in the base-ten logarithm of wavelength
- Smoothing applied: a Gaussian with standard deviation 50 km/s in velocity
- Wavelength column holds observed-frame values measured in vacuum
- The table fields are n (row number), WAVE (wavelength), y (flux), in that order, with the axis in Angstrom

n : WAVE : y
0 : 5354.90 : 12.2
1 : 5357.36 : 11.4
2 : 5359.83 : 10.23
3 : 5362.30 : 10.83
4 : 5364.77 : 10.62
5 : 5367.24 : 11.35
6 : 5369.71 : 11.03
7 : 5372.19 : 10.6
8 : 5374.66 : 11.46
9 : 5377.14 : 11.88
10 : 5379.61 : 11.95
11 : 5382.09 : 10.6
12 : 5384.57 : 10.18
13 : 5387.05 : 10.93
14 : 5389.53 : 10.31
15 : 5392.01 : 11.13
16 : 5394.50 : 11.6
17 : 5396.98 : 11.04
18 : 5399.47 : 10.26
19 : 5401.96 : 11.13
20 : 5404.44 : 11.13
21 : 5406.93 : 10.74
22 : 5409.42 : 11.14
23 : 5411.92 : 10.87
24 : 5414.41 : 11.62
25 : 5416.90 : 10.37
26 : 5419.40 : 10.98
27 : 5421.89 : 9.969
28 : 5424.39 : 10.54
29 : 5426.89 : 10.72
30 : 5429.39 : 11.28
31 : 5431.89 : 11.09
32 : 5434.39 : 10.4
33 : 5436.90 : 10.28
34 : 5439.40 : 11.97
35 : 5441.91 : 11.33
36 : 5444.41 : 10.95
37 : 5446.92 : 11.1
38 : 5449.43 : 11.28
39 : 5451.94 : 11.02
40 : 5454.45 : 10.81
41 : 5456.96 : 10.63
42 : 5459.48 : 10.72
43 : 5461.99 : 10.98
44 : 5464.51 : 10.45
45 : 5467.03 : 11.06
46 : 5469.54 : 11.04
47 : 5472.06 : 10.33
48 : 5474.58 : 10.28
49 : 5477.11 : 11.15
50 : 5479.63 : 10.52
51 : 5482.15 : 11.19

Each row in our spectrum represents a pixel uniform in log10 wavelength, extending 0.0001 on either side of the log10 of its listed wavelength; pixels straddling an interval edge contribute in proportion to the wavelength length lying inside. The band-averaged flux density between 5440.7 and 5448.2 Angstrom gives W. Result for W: 11.1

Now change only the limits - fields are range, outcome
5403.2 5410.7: 11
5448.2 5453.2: 11.2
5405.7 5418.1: 10.9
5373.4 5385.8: 11.2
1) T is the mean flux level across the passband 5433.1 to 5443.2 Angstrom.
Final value 11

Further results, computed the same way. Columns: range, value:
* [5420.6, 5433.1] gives 10.7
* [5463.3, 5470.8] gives 10.9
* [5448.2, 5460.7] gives 10.9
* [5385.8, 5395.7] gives 11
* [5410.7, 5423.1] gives 10.8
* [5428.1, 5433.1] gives 11.2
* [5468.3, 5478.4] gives 10.7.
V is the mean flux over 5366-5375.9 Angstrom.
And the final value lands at 11.1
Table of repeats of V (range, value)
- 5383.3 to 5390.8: 10.5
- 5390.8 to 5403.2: 11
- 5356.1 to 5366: 10.8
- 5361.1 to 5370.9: 11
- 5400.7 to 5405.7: 11.1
